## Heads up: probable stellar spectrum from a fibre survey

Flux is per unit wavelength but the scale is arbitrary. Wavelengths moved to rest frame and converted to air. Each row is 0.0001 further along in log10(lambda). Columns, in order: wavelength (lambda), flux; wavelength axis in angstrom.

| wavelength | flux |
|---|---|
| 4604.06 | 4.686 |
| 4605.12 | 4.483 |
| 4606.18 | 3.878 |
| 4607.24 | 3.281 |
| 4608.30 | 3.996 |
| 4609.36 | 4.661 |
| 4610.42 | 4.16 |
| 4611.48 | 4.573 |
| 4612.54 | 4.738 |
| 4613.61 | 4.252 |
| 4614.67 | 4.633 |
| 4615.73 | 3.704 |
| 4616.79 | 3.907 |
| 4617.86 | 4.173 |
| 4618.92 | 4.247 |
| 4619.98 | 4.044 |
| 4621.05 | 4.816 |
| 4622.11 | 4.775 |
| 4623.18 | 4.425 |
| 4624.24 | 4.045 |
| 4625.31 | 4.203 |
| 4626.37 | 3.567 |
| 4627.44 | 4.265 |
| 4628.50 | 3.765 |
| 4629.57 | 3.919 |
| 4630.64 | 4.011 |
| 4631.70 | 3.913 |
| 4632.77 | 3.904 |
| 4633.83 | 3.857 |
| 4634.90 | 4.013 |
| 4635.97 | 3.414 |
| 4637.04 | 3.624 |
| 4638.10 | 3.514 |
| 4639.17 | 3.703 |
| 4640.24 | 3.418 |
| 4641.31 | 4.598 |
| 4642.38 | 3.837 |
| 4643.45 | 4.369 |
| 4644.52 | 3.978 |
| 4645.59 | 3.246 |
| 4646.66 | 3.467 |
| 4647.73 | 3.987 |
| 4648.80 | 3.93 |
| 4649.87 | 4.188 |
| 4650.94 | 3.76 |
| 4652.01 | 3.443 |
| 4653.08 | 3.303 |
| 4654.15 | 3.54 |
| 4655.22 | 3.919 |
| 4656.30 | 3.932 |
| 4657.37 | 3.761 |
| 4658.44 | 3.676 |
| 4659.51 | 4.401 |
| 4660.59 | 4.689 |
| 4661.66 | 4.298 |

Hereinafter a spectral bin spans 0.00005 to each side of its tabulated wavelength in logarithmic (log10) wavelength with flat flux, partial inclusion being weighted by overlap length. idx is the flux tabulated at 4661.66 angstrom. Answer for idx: 4.298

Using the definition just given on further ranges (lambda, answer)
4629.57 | 3.919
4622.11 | 4.775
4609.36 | 4.661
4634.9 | 4.013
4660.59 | 4.689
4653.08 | 3.303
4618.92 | 4.247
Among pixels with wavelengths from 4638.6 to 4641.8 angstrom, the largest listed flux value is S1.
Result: 4.598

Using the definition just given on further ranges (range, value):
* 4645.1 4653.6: 4.188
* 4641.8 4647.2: 4.369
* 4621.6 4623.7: 4.775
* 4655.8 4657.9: 3.932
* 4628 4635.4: 4.013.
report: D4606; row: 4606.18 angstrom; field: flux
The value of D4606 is 3.878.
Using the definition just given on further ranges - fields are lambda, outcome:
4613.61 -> 4.252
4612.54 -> 4.738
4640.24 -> 3.418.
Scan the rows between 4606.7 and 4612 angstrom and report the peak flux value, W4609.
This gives 4.661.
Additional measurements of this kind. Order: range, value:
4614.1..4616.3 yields 4.633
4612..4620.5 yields 4.738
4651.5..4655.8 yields 3.919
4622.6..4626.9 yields 4.425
